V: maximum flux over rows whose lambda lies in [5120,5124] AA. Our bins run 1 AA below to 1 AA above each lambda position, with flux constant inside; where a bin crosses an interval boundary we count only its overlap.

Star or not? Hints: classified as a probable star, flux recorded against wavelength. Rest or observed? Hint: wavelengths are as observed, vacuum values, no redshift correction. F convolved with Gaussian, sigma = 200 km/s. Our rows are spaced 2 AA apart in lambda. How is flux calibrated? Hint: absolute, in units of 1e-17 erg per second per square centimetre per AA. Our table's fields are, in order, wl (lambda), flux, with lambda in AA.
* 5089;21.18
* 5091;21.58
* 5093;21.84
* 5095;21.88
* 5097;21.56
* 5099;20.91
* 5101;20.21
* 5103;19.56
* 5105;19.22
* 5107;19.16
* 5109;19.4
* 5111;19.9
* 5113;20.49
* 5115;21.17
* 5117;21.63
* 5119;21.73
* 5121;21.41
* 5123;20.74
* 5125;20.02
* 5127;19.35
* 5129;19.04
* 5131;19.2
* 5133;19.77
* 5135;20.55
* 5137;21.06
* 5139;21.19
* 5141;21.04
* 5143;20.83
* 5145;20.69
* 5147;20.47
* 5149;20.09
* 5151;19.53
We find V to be 21.41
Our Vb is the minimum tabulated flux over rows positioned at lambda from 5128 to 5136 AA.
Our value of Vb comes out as 19.04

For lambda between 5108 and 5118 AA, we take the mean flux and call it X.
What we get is 20.5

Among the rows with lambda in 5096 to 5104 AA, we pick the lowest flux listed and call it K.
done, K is 19.56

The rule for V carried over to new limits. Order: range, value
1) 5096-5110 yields 21.56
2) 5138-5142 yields 21.19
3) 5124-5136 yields 20.55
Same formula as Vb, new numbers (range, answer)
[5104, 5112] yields 19.16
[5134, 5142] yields 20.55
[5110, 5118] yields 19.9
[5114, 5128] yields 19.35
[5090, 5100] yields 20.91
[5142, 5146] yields 20.69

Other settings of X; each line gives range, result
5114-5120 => 21.5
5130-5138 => 20.1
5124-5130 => 19.5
